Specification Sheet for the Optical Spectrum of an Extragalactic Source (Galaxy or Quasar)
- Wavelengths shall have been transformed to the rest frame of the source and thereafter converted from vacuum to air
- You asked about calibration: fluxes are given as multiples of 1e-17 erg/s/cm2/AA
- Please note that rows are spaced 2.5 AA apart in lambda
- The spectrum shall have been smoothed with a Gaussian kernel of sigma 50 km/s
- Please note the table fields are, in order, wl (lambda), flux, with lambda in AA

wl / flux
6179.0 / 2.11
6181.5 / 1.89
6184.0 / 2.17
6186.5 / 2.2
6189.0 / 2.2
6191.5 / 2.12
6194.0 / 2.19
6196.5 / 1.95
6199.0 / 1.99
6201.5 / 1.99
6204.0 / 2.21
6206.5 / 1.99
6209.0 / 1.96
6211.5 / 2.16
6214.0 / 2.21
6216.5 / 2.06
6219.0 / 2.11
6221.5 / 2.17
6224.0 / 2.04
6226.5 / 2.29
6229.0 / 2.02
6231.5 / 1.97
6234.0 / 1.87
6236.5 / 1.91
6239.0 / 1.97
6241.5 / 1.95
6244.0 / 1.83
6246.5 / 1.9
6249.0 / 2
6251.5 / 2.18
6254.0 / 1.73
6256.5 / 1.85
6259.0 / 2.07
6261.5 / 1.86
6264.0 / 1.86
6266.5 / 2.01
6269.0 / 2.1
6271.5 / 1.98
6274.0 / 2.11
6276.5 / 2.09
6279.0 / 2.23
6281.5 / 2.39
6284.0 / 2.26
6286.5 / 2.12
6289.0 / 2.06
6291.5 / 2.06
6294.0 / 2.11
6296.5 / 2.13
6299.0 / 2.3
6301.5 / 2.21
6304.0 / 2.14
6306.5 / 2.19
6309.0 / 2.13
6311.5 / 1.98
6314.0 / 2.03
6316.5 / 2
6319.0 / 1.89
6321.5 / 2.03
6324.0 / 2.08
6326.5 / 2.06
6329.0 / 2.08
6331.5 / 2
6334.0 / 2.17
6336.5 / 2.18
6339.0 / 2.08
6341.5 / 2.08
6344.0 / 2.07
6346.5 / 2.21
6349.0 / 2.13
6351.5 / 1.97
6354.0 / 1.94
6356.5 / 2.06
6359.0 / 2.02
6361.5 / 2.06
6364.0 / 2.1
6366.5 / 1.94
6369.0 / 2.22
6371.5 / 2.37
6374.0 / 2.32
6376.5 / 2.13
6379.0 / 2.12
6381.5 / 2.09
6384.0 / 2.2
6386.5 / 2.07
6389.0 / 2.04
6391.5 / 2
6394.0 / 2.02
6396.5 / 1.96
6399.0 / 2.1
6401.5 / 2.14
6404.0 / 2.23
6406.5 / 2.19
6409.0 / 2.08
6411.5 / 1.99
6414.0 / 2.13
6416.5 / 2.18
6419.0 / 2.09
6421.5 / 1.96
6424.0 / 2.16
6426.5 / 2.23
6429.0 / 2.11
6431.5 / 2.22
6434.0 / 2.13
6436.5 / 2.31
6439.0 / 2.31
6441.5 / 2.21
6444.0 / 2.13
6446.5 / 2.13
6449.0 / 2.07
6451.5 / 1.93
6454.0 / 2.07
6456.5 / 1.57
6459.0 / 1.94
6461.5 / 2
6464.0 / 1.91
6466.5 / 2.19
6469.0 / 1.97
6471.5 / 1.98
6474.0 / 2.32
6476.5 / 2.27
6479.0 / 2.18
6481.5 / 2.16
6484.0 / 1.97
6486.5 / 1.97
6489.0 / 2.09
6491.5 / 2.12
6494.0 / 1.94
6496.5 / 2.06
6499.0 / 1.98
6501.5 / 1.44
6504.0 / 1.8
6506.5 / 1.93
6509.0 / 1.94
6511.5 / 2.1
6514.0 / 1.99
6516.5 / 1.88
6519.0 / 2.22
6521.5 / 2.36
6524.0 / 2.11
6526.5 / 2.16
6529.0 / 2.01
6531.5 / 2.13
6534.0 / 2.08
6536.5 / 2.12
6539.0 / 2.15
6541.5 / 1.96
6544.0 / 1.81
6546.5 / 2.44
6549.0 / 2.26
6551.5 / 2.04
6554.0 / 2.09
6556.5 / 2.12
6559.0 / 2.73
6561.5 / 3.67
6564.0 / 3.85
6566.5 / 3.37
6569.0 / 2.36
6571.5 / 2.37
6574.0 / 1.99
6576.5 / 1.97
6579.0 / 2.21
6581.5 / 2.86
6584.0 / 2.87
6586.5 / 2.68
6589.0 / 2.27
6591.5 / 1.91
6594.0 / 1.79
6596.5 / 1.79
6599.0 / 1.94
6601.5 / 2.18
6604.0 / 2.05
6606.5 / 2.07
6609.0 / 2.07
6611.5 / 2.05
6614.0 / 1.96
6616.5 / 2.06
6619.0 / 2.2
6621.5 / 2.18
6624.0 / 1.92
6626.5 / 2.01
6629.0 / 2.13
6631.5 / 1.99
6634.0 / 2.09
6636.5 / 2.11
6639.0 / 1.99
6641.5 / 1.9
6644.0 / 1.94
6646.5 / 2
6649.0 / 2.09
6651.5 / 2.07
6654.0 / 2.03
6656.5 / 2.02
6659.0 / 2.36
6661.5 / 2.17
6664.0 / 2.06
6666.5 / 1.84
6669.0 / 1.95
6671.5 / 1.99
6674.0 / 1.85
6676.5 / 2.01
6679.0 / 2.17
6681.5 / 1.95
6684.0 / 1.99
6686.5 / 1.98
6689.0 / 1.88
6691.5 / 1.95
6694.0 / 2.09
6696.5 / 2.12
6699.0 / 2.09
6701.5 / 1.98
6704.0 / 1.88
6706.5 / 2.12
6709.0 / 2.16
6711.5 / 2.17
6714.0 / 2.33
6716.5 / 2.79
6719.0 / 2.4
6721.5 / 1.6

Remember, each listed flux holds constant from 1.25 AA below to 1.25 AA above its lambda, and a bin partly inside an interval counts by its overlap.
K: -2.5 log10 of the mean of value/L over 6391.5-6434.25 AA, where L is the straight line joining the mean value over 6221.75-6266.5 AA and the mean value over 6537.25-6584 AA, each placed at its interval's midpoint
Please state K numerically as 0.061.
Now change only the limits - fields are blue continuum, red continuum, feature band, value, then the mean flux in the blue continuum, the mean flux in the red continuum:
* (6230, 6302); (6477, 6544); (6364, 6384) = -0.069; 2.04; 2.03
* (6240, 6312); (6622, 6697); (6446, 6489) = 0.003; 2.06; 2.02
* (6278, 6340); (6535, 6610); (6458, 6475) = 0.103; 2.12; 2.33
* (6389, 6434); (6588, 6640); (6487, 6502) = 0.060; 2.1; 2.04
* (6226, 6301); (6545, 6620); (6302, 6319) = 0.007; 2.04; 2.34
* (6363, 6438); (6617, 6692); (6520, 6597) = -0.137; 2.13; 2.03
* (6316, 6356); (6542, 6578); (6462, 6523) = 0.163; 2.06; 2.49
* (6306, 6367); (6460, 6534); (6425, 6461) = -0.025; 2.06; 2.04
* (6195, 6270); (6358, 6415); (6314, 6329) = 0.025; 2.01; 2.11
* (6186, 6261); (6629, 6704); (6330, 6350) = -0.044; 2.03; 2.02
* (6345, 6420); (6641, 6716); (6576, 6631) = -0.043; 2.1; 2.05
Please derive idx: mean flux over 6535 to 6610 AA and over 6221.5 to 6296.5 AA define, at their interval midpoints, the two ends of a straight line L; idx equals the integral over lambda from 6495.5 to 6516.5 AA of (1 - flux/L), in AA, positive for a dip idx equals 3.4 AA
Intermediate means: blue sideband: 2.03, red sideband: 2.33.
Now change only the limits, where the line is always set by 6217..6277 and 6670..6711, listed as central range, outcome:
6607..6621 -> -0.4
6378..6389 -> -0.6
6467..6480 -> -0.9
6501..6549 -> -1.0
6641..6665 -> -0.7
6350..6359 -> 0.0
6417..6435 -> -1.1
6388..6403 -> -0.3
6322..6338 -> -0.7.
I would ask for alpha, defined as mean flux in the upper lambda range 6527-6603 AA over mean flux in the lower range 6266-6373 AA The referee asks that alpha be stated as 1.1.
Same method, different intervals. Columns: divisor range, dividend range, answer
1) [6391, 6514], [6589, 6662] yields 0.99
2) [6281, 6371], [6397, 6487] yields 1.00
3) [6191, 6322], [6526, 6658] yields 1.08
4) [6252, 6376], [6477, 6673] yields 1.03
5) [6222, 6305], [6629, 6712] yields 0.99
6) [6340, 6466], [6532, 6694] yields 1.04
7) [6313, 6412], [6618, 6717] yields 0.99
